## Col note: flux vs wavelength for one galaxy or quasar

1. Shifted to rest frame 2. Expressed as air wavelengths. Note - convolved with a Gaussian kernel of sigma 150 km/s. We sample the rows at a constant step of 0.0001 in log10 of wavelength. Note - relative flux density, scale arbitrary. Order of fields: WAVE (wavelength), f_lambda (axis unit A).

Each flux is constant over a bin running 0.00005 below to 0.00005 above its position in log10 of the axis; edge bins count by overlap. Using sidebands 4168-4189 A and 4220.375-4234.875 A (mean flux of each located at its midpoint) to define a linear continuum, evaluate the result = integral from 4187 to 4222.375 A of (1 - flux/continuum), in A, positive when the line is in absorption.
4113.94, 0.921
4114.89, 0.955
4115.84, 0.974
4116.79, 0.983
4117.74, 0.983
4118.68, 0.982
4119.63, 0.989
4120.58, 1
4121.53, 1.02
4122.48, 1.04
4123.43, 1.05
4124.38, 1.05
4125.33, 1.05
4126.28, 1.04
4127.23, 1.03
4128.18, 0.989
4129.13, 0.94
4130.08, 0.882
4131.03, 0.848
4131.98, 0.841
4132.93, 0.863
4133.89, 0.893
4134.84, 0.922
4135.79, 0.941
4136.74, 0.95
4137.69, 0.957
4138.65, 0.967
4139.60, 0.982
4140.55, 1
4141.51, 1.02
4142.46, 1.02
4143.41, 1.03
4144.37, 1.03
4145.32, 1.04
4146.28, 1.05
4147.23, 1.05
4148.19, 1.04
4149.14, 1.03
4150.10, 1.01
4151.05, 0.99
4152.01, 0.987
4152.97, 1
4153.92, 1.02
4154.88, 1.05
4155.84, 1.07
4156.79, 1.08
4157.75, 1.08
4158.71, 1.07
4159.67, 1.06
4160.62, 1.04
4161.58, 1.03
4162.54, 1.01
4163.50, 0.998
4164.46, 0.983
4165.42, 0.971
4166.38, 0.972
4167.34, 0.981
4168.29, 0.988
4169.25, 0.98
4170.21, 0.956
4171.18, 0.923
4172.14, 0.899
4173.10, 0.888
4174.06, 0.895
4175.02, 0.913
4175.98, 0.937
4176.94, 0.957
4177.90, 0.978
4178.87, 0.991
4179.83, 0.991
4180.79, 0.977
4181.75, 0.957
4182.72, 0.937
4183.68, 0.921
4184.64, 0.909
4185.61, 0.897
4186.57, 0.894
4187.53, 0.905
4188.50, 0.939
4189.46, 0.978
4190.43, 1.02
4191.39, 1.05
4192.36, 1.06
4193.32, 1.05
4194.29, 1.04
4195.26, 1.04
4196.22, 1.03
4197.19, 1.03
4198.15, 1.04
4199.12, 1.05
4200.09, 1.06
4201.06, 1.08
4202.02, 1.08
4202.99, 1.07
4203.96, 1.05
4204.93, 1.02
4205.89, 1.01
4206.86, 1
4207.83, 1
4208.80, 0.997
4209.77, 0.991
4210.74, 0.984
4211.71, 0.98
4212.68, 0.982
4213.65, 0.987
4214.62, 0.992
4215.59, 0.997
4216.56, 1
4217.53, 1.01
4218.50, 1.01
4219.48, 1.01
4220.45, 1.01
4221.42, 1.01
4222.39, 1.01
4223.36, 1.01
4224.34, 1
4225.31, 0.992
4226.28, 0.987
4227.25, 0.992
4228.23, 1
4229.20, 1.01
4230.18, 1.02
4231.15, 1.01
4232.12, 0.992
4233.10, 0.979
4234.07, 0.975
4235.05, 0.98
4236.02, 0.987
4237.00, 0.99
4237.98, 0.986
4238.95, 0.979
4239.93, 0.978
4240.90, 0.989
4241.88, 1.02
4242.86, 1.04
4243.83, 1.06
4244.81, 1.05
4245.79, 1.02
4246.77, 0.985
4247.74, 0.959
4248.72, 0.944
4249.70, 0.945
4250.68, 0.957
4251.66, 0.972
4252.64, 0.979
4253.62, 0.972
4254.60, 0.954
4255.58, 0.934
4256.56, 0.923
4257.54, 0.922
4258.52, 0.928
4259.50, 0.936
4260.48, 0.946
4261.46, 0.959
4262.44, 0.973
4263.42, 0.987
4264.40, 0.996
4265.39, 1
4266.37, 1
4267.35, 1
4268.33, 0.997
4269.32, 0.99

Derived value -1.6 A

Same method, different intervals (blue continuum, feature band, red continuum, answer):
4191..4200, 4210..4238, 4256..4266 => 0.3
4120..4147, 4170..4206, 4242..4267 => -0.3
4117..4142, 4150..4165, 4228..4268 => -0.9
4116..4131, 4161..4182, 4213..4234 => 0.8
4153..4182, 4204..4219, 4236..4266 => -0.3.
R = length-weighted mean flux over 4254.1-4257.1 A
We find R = 0.937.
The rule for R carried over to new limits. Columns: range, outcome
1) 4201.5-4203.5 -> 1.08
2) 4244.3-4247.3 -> 1.02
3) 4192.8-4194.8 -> 1.04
